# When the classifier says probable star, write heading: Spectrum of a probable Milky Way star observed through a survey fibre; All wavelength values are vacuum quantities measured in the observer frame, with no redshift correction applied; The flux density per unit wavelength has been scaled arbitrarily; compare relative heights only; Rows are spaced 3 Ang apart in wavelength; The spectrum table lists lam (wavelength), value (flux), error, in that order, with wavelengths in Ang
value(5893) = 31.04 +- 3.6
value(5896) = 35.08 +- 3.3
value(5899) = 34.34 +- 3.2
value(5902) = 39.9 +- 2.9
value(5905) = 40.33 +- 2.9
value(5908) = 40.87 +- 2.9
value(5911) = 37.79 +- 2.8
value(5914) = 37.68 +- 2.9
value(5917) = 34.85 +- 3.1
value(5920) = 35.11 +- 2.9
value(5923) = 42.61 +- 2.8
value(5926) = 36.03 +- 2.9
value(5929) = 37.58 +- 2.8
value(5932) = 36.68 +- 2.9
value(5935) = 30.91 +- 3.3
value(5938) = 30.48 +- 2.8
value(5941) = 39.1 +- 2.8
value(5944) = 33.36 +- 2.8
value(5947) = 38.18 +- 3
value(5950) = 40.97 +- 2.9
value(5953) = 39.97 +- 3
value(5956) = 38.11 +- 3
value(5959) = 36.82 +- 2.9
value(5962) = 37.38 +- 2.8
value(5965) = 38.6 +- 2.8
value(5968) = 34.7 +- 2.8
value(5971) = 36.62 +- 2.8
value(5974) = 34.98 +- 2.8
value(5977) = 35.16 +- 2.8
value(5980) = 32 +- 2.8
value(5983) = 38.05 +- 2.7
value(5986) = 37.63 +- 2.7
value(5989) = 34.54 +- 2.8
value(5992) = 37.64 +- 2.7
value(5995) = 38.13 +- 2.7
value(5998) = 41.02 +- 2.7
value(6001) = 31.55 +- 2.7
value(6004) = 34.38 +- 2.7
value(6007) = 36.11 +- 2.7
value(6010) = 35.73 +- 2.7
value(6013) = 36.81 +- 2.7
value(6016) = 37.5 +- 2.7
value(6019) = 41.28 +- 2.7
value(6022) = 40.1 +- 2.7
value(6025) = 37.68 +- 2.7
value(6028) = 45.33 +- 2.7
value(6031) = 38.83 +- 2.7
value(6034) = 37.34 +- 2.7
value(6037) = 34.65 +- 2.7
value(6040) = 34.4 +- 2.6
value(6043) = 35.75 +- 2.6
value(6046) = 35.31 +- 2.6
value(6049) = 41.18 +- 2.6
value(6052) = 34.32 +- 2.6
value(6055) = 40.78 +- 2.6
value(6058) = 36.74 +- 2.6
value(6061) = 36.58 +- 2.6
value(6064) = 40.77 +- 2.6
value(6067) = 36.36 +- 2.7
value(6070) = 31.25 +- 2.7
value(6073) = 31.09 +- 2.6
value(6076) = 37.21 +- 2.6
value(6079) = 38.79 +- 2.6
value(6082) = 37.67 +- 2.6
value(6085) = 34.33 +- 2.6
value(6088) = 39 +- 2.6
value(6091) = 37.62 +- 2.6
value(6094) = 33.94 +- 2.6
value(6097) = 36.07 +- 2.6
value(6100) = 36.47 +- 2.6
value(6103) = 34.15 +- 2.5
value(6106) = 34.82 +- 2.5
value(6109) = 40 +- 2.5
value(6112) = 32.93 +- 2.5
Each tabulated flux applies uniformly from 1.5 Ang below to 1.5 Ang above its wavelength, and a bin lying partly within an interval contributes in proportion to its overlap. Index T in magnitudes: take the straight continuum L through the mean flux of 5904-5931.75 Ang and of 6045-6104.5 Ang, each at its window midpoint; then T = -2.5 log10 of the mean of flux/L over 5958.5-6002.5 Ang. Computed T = 0.03 mag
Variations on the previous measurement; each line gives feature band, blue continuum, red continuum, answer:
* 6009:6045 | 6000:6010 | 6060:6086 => -0.090 mag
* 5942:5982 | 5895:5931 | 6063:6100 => 0.015 mag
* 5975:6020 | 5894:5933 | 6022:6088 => 0.025 mag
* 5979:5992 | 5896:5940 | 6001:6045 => 0.036 mag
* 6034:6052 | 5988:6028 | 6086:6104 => 0.023 mag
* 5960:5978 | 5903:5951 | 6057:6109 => 0.015 mag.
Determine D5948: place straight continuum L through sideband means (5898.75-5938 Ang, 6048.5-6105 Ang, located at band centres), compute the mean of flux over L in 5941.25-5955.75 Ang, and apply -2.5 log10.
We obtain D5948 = -0.04 mag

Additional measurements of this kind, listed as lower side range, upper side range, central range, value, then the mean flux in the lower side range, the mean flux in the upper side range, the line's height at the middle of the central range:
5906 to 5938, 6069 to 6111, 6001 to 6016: 0.02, 36.8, 35.9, 36.3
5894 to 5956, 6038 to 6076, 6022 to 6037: -0.08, 37.1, 36.2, 36.4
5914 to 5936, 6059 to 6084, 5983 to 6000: -0.04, 36.5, 36.2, 36.3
